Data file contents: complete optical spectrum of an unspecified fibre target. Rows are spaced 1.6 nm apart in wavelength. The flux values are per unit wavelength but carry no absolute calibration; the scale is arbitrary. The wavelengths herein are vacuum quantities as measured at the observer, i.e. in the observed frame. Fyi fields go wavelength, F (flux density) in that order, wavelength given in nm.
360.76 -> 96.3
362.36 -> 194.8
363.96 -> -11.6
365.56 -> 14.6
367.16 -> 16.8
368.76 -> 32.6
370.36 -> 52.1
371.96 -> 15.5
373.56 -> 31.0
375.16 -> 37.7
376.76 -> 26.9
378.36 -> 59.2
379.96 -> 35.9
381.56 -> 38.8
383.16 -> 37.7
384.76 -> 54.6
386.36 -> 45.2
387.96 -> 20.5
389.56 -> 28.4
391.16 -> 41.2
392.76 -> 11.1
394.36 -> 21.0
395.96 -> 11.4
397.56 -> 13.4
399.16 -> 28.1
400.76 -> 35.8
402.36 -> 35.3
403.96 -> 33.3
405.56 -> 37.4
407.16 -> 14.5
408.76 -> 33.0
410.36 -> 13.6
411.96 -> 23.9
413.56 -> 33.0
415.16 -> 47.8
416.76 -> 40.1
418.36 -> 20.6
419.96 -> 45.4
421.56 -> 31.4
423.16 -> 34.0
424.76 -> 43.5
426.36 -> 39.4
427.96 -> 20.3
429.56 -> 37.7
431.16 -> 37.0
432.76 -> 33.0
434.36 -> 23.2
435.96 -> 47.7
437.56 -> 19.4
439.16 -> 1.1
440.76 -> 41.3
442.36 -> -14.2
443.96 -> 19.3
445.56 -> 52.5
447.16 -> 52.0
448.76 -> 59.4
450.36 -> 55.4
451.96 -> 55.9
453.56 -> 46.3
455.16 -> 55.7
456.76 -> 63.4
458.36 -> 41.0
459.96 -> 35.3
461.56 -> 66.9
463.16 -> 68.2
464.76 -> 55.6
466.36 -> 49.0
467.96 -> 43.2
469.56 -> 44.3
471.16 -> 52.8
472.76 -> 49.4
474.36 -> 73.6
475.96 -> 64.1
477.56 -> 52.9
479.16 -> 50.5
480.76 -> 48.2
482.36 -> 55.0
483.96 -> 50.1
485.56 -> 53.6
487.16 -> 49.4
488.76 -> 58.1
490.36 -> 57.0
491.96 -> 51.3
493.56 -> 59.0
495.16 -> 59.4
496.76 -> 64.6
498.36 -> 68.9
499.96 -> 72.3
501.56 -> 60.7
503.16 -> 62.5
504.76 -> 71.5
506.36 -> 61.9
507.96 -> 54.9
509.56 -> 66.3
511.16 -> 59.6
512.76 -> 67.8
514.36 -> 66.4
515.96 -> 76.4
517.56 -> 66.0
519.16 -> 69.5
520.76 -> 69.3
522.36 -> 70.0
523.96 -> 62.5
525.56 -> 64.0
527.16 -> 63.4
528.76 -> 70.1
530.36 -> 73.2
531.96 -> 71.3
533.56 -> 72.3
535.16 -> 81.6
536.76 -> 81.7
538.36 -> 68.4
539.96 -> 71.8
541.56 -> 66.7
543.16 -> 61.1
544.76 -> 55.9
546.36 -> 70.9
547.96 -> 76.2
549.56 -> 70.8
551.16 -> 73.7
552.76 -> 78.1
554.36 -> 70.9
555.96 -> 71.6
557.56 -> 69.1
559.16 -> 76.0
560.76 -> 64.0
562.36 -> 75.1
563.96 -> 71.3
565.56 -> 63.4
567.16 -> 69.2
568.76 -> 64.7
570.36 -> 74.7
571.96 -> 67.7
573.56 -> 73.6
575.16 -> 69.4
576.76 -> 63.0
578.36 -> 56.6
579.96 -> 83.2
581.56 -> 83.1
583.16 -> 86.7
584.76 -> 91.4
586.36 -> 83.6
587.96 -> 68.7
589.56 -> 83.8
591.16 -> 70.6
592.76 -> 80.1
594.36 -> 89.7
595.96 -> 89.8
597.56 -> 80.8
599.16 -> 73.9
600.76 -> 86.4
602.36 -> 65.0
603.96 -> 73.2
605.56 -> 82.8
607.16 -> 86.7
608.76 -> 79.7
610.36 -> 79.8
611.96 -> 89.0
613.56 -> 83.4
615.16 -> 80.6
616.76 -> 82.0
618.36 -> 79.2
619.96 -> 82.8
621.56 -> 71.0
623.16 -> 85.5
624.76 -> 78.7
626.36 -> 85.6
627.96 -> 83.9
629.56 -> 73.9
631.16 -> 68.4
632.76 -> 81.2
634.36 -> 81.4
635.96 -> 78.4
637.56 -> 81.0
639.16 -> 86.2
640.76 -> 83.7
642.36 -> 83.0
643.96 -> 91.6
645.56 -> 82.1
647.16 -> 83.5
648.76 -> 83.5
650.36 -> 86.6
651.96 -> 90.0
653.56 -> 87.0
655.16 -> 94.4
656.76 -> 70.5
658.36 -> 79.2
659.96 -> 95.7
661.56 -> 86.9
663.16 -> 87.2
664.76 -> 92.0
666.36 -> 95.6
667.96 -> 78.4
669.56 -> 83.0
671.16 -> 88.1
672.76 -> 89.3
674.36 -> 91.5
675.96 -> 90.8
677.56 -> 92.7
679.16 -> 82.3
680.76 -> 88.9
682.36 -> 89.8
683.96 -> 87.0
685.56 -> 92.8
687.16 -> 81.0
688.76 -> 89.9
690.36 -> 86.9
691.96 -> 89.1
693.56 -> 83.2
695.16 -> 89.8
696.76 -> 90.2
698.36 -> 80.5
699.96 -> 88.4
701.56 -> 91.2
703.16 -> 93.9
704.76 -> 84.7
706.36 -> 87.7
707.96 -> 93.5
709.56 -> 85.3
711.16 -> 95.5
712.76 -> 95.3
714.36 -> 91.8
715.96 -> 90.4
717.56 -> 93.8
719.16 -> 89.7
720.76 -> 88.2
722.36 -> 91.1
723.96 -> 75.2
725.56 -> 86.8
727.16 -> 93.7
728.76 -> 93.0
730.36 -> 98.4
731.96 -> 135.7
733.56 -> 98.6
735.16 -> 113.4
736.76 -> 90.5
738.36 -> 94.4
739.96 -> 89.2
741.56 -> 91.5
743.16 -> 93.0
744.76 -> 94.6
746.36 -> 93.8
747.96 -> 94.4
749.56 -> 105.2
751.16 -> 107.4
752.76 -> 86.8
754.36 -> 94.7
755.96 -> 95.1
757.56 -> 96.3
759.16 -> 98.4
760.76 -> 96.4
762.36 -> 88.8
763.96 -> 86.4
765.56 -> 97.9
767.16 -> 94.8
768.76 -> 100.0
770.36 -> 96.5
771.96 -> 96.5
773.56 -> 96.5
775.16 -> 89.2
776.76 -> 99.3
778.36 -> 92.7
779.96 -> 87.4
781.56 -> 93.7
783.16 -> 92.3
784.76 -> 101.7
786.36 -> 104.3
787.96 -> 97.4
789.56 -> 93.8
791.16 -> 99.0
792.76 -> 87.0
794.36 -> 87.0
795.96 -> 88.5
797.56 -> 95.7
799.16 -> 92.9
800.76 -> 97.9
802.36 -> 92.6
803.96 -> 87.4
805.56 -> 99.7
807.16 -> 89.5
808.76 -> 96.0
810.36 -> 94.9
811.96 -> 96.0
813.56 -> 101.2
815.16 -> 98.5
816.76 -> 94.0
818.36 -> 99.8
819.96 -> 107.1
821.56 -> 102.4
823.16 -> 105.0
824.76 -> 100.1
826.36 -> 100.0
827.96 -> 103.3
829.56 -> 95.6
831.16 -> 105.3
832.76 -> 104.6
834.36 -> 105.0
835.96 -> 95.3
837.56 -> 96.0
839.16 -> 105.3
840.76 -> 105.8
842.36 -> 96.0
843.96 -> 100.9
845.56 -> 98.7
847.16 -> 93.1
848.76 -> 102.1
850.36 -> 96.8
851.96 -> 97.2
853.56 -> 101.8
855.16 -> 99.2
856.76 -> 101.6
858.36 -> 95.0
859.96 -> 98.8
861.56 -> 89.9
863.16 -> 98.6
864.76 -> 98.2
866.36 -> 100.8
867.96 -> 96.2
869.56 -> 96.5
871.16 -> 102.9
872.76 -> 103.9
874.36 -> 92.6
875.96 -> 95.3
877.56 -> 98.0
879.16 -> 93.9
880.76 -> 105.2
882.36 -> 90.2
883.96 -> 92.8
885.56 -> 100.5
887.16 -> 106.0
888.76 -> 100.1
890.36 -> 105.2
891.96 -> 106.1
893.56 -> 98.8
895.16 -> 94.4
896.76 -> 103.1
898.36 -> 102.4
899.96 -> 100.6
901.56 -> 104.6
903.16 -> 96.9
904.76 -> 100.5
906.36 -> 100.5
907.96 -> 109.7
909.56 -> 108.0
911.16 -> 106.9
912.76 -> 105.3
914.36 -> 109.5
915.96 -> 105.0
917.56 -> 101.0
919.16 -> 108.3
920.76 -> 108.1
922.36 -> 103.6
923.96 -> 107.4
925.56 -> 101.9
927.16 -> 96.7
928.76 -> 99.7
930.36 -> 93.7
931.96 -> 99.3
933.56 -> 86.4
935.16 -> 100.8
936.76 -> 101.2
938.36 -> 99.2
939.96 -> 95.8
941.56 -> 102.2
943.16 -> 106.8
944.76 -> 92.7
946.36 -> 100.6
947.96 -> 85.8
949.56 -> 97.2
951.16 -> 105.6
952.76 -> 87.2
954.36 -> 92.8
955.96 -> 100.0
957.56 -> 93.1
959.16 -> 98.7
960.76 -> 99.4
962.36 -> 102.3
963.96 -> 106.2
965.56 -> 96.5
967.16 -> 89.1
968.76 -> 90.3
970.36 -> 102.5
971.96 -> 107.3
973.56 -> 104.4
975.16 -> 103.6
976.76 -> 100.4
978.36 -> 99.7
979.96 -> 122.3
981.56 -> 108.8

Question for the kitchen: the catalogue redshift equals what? 0.115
